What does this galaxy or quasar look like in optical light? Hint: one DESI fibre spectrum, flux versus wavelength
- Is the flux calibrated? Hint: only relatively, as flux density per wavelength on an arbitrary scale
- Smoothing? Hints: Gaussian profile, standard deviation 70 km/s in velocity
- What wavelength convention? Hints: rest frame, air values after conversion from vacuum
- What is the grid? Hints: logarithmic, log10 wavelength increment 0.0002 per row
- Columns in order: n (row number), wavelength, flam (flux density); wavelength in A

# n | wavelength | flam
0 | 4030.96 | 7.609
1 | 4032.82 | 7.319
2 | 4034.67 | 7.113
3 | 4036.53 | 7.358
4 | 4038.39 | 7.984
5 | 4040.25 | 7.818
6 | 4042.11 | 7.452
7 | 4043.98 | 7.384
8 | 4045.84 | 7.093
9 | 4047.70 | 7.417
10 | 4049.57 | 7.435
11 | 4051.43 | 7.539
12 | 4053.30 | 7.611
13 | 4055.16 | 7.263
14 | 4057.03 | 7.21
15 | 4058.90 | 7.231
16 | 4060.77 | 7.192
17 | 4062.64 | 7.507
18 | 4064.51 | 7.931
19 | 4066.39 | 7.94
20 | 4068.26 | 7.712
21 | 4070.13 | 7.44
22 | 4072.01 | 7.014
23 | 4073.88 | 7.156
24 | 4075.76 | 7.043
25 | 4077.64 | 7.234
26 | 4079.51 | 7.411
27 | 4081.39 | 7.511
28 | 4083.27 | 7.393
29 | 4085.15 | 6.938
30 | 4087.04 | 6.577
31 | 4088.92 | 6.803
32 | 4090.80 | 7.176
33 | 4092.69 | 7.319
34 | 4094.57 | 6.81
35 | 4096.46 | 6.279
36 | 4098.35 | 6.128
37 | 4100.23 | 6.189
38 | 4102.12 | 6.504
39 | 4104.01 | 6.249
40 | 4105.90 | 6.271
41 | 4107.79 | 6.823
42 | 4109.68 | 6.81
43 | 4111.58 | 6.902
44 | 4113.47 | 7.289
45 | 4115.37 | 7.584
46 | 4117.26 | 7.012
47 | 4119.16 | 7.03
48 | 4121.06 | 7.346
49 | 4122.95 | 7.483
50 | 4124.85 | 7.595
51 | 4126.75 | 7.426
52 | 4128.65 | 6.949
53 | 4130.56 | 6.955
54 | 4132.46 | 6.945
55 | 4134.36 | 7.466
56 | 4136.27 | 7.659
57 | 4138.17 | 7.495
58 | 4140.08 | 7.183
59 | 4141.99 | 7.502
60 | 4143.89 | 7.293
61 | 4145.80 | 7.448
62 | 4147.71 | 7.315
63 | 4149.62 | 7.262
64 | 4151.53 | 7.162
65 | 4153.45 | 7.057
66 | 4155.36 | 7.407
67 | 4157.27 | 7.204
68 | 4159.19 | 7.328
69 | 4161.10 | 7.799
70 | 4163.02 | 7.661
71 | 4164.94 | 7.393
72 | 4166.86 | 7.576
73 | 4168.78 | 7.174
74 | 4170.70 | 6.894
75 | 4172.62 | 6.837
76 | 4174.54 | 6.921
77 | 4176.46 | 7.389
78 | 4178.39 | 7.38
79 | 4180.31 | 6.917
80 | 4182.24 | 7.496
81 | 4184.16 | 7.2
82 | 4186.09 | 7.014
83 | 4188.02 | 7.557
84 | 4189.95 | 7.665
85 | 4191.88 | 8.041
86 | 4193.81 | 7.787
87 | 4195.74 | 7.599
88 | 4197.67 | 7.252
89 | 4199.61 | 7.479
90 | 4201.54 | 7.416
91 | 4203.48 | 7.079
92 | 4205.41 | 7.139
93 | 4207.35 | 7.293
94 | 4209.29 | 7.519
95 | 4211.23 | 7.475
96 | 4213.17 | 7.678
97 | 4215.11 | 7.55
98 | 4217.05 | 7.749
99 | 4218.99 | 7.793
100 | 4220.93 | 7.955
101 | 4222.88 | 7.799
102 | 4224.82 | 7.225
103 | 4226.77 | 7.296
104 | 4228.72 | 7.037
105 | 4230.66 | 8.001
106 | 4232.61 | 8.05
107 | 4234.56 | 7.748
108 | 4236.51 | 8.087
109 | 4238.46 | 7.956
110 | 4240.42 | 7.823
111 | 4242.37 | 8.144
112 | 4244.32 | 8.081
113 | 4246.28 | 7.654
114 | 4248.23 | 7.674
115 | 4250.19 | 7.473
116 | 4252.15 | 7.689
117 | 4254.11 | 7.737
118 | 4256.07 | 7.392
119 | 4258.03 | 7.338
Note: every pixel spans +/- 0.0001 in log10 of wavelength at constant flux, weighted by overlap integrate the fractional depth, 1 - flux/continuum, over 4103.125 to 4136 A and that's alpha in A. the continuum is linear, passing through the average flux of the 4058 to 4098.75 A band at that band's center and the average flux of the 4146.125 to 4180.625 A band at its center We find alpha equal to 0.7 A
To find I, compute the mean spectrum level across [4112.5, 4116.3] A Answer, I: 7.43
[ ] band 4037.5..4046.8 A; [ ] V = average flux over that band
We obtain 7.54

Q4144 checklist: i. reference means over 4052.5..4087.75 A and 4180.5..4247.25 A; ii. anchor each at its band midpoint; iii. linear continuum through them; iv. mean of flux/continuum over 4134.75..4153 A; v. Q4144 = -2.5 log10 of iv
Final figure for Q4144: 0.02 mag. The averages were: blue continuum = 7.34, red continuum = 7.6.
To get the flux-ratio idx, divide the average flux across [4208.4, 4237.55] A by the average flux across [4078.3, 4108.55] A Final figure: 1.13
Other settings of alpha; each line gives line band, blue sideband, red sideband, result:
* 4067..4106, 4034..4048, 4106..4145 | 2.1 A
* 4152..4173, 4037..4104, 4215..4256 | 0.5 A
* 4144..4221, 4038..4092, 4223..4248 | 2.5 A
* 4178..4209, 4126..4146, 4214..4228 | 0.5 A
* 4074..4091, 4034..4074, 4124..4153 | 0.6 A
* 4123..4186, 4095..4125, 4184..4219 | -1.3 A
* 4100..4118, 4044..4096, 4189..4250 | 1.5 A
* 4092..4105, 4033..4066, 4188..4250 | 1.8 A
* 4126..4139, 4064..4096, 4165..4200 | 0.0 A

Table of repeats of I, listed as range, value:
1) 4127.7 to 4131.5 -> 6.94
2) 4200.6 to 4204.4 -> 7.24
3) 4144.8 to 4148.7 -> 7.38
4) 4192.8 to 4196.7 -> 7.7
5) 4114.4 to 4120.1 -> 7.21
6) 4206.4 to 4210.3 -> 7.4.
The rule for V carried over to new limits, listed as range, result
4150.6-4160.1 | 7.23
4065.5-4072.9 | 7.53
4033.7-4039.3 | 7.49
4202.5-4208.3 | 7.17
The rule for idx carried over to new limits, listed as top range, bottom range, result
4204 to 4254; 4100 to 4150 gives 1.08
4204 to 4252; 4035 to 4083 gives 1.03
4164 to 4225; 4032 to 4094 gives 1.01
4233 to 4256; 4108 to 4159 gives 1.08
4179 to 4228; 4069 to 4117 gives 1.08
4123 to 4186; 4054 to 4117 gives 1.03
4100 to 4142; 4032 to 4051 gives 0.95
